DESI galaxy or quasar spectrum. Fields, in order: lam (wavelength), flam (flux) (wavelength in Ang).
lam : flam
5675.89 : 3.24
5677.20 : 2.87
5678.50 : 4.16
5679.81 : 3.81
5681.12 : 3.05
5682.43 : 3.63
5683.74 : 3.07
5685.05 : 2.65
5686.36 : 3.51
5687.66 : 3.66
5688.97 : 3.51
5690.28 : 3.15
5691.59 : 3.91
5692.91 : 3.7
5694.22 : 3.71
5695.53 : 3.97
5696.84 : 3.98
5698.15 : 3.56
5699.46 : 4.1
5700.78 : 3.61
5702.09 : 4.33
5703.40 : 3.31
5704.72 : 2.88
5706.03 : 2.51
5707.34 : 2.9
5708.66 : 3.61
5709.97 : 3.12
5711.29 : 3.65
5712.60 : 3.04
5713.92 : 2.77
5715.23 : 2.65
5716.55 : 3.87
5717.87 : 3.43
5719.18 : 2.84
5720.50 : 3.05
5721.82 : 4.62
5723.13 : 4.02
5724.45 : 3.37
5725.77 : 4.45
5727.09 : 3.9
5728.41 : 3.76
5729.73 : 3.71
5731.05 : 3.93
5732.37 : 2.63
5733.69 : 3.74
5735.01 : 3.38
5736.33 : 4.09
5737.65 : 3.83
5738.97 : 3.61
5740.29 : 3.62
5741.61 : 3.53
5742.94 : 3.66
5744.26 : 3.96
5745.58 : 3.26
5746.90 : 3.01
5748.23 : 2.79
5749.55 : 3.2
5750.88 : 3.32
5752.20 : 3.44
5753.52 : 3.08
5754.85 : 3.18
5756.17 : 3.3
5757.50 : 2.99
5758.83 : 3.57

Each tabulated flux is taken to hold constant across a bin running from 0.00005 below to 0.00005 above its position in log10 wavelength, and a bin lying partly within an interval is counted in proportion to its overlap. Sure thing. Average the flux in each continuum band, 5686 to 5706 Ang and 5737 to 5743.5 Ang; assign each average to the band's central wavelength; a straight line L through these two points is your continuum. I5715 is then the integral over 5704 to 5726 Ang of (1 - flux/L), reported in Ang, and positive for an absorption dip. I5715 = 1.9 Ang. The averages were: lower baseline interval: 3.63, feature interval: 3.32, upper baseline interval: 3.65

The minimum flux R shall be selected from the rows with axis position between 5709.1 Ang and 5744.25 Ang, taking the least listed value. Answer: 2.63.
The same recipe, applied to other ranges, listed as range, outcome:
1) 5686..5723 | 2.51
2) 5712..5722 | 2.65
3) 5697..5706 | 2.88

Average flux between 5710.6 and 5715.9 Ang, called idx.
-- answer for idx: 3.03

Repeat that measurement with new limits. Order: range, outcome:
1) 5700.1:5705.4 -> 3.53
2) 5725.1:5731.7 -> 3.95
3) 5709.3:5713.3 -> 3.27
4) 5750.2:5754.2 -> 3.28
